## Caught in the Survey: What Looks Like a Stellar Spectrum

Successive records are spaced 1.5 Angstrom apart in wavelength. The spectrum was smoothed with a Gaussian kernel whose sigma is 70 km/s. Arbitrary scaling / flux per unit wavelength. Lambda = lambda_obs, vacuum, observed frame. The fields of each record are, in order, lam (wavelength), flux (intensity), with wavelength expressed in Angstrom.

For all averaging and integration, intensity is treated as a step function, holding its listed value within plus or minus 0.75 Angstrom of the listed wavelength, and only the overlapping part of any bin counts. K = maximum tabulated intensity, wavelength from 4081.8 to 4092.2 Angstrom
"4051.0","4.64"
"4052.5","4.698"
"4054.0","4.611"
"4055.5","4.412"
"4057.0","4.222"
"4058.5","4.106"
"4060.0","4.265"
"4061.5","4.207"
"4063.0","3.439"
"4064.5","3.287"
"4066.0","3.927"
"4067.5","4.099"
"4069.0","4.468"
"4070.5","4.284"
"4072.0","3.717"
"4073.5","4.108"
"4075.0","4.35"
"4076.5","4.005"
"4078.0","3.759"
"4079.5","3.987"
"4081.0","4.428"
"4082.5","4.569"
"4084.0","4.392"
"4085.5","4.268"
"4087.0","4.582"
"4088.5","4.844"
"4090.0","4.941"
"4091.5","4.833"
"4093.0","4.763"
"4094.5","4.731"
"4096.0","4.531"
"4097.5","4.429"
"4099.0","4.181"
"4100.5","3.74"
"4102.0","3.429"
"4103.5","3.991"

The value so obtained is 4.941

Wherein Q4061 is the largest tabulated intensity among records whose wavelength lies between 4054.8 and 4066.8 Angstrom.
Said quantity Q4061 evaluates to 4.412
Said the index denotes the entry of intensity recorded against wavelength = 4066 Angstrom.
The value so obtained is 3.927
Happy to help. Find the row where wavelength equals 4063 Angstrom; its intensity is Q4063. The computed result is 3.439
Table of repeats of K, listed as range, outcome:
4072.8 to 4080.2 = 4.35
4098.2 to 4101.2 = 4.181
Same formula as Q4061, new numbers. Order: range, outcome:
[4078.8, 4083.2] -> 4.569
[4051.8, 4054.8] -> 4.698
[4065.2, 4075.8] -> 4.468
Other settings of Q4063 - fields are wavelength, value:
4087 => 4.582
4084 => 4.392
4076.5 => 4.005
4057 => 4.222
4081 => 4.428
